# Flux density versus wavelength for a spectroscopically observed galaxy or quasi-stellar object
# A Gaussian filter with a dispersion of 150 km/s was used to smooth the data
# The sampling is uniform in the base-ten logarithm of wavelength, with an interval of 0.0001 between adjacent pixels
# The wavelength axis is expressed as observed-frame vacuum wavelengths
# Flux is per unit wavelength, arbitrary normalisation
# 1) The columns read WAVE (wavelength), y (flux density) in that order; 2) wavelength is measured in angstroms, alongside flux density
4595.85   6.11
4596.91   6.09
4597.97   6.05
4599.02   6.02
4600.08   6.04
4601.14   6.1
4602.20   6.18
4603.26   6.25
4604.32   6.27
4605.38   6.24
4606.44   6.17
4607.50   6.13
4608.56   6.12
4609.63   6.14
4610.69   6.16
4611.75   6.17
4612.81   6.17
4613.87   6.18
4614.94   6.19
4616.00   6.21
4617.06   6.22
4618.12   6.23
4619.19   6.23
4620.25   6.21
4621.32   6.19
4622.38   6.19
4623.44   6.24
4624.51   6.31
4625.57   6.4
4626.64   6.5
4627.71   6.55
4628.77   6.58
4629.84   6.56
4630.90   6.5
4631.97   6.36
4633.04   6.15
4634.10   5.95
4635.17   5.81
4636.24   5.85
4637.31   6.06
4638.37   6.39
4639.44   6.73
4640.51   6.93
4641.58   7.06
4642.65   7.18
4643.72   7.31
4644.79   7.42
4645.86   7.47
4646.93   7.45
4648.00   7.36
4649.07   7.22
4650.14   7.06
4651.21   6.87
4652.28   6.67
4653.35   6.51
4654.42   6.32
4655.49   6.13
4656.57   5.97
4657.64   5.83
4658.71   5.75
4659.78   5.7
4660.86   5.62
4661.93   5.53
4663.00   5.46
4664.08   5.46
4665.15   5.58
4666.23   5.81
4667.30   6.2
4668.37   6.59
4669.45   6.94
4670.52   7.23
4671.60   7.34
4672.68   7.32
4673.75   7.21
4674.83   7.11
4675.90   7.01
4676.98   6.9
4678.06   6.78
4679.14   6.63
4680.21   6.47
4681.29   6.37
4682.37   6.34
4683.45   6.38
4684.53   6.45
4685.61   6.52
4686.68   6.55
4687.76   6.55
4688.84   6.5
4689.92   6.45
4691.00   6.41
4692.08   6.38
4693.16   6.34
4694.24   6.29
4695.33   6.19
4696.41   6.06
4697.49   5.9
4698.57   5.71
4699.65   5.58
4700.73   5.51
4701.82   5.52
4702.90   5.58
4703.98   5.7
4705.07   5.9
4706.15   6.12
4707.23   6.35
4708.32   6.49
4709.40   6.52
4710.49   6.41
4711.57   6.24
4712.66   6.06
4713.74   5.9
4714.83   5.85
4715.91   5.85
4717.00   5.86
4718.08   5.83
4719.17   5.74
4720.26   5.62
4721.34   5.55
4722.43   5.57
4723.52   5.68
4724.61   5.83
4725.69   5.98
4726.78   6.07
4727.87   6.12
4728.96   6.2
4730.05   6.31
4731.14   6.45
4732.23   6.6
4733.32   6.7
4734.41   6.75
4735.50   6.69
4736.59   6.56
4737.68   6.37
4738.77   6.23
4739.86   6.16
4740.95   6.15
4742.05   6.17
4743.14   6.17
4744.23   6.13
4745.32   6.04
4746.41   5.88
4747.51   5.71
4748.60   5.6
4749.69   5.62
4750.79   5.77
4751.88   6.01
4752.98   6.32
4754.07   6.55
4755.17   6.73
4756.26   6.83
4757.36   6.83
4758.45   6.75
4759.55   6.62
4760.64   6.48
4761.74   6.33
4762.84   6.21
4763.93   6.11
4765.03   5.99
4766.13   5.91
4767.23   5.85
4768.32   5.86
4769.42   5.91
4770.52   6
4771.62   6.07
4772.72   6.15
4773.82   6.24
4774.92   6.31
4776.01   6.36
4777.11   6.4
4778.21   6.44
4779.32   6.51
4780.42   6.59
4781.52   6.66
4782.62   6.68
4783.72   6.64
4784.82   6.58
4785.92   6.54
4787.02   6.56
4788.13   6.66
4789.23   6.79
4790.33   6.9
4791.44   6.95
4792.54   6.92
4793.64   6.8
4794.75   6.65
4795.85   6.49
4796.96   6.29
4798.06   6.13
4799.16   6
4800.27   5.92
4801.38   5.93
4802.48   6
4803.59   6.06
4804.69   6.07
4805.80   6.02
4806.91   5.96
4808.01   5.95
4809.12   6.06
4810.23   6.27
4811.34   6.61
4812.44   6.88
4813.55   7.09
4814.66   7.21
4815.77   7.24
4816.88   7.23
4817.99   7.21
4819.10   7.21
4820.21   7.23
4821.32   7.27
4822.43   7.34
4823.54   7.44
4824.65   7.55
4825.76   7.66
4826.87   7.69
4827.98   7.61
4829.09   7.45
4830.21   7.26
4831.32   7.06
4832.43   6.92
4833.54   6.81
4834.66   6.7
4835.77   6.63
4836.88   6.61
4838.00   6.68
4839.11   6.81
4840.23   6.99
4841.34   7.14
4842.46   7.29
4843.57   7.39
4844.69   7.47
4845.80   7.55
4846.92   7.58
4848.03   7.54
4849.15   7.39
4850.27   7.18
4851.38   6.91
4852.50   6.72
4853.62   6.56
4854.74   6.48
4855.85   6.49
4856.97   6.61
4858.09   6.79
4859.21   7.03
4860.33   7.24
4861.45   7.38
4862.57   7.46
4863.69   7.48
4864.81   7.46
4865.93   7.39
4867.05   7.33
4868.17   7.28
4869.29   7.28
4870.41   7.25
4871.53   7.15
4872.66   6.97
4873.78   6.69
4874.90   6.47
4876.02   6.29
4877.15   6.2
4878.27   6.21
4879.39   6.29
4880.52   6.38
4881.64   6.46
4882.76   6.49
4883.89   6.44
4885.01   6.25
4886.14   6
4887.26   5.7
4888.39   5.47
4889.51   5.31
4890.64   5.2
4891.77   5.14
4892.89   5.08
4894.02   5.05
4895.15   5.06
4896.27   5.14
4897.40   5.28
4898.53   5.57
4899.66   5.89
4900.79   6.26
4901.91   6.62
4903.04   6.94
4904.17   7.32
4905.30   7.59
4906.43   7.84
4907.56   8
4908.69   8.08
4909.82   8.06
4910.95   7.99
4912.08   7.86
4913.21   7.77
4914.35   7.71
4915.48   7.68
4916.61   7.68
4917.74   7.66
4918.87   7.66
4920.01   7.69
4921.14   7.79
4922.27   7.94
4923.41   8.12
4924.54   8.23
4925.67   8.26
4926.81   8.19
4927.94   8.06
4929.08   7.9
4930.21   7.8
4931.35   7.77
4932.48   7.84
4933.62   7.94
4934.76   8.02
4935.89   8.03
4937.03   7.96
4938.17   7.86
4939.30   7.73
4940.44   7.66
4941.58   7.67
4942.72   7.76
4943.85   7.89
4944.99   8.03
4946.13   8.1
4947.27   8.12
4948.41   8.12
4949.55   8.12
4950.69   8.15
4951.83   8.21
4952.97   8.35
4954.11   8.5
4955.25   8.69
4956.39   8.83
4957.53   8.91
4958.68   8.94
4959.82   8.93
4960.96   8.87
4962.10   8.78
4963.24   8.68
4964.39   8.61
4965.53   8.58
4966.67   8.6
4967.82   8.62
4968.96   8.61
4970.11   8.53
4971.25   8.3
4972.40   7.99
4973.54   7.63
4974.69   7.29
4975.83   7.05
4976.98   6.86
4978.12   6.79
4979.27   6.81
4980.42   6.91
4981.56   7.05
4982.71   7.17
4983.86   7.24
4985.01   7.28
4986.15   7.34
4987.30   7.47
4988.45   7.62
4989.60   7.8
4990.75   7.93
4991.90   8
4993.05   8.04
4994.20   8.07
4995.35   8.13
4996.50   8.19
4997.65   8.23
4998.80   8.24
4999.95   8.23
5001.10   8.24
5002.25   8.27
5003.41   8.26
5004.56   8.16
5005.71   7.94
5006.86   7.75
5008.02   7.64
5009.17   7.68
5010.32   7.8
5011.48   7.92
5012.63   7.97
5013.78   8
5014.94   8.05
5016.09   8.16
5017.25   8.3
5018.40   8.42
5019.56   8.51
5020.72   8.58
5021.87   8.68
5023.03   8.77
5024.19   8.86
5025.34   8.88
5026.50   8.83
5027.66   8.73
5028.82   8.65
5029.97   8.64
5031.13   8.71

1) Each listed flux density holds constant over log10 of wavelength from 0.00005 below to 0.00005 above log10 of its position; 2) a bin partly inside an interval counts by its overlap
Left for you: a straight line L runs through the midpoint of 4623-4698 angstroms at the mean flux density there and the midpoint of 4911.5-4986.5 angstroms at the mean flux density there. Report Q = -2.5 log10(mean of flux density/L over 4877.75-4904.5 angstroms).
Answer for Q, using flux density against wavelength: 0.29 mag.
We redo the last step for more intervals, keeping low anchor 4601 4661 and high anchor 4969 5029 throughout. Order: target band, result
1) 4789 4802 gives 0.100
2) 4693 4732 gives 0.133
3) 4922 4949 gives -0.038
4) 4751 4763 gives 0.070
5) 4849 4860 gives 0.083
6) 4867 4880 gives 0.101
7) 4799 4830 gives 0.058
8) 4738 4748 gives 0.134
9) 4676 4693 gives 0.018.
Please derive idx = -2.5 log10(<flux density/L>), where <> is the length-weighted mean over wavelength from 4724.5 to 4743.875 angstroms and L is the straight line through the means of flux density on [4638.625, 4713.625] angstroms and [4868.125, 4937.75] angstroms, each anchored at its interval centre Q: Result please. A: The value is 0.042 mag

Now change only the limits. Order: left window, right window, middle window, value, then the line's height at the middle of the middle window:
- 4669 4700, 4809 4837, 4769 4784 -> 0.09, 6.92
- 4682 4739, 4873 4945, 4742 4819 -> 0.01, 6.46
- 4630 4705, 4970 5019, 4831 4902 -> 0.10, 7.24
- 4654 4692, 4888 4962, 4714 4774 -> 0.10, 6.71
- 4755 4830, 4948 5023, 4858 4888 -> 0.06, 7.2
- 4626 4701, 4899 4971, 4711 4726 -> 0.16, 6.77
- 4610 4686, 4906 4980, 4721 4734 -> 0.13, 6.89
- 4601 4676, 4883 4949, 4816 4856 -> -0.03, 6.98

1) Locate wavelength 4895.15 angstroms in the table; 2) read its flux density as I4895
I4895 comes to 5.06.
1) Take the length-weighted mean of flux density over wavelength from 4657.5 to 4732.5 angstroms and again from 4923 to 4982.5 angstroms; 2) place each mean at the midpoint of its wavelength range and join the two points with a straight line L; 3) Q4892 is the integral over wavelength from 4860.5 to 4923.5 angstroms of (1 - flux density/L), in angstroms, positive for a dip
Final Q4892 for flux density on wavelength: 6.8 angstroms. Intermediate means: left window 6.18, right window 8.06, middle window 6.79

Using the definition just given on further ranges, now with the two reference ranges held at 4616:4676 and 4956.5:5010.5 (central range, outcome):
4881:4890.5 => 1.96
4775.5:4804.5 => 2.59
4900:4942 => -0.33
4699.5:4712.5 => 1.41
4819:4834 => -0.12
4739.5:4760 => 2.13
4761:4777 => 2.08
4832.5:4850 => 0.56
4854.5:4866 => 0.54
